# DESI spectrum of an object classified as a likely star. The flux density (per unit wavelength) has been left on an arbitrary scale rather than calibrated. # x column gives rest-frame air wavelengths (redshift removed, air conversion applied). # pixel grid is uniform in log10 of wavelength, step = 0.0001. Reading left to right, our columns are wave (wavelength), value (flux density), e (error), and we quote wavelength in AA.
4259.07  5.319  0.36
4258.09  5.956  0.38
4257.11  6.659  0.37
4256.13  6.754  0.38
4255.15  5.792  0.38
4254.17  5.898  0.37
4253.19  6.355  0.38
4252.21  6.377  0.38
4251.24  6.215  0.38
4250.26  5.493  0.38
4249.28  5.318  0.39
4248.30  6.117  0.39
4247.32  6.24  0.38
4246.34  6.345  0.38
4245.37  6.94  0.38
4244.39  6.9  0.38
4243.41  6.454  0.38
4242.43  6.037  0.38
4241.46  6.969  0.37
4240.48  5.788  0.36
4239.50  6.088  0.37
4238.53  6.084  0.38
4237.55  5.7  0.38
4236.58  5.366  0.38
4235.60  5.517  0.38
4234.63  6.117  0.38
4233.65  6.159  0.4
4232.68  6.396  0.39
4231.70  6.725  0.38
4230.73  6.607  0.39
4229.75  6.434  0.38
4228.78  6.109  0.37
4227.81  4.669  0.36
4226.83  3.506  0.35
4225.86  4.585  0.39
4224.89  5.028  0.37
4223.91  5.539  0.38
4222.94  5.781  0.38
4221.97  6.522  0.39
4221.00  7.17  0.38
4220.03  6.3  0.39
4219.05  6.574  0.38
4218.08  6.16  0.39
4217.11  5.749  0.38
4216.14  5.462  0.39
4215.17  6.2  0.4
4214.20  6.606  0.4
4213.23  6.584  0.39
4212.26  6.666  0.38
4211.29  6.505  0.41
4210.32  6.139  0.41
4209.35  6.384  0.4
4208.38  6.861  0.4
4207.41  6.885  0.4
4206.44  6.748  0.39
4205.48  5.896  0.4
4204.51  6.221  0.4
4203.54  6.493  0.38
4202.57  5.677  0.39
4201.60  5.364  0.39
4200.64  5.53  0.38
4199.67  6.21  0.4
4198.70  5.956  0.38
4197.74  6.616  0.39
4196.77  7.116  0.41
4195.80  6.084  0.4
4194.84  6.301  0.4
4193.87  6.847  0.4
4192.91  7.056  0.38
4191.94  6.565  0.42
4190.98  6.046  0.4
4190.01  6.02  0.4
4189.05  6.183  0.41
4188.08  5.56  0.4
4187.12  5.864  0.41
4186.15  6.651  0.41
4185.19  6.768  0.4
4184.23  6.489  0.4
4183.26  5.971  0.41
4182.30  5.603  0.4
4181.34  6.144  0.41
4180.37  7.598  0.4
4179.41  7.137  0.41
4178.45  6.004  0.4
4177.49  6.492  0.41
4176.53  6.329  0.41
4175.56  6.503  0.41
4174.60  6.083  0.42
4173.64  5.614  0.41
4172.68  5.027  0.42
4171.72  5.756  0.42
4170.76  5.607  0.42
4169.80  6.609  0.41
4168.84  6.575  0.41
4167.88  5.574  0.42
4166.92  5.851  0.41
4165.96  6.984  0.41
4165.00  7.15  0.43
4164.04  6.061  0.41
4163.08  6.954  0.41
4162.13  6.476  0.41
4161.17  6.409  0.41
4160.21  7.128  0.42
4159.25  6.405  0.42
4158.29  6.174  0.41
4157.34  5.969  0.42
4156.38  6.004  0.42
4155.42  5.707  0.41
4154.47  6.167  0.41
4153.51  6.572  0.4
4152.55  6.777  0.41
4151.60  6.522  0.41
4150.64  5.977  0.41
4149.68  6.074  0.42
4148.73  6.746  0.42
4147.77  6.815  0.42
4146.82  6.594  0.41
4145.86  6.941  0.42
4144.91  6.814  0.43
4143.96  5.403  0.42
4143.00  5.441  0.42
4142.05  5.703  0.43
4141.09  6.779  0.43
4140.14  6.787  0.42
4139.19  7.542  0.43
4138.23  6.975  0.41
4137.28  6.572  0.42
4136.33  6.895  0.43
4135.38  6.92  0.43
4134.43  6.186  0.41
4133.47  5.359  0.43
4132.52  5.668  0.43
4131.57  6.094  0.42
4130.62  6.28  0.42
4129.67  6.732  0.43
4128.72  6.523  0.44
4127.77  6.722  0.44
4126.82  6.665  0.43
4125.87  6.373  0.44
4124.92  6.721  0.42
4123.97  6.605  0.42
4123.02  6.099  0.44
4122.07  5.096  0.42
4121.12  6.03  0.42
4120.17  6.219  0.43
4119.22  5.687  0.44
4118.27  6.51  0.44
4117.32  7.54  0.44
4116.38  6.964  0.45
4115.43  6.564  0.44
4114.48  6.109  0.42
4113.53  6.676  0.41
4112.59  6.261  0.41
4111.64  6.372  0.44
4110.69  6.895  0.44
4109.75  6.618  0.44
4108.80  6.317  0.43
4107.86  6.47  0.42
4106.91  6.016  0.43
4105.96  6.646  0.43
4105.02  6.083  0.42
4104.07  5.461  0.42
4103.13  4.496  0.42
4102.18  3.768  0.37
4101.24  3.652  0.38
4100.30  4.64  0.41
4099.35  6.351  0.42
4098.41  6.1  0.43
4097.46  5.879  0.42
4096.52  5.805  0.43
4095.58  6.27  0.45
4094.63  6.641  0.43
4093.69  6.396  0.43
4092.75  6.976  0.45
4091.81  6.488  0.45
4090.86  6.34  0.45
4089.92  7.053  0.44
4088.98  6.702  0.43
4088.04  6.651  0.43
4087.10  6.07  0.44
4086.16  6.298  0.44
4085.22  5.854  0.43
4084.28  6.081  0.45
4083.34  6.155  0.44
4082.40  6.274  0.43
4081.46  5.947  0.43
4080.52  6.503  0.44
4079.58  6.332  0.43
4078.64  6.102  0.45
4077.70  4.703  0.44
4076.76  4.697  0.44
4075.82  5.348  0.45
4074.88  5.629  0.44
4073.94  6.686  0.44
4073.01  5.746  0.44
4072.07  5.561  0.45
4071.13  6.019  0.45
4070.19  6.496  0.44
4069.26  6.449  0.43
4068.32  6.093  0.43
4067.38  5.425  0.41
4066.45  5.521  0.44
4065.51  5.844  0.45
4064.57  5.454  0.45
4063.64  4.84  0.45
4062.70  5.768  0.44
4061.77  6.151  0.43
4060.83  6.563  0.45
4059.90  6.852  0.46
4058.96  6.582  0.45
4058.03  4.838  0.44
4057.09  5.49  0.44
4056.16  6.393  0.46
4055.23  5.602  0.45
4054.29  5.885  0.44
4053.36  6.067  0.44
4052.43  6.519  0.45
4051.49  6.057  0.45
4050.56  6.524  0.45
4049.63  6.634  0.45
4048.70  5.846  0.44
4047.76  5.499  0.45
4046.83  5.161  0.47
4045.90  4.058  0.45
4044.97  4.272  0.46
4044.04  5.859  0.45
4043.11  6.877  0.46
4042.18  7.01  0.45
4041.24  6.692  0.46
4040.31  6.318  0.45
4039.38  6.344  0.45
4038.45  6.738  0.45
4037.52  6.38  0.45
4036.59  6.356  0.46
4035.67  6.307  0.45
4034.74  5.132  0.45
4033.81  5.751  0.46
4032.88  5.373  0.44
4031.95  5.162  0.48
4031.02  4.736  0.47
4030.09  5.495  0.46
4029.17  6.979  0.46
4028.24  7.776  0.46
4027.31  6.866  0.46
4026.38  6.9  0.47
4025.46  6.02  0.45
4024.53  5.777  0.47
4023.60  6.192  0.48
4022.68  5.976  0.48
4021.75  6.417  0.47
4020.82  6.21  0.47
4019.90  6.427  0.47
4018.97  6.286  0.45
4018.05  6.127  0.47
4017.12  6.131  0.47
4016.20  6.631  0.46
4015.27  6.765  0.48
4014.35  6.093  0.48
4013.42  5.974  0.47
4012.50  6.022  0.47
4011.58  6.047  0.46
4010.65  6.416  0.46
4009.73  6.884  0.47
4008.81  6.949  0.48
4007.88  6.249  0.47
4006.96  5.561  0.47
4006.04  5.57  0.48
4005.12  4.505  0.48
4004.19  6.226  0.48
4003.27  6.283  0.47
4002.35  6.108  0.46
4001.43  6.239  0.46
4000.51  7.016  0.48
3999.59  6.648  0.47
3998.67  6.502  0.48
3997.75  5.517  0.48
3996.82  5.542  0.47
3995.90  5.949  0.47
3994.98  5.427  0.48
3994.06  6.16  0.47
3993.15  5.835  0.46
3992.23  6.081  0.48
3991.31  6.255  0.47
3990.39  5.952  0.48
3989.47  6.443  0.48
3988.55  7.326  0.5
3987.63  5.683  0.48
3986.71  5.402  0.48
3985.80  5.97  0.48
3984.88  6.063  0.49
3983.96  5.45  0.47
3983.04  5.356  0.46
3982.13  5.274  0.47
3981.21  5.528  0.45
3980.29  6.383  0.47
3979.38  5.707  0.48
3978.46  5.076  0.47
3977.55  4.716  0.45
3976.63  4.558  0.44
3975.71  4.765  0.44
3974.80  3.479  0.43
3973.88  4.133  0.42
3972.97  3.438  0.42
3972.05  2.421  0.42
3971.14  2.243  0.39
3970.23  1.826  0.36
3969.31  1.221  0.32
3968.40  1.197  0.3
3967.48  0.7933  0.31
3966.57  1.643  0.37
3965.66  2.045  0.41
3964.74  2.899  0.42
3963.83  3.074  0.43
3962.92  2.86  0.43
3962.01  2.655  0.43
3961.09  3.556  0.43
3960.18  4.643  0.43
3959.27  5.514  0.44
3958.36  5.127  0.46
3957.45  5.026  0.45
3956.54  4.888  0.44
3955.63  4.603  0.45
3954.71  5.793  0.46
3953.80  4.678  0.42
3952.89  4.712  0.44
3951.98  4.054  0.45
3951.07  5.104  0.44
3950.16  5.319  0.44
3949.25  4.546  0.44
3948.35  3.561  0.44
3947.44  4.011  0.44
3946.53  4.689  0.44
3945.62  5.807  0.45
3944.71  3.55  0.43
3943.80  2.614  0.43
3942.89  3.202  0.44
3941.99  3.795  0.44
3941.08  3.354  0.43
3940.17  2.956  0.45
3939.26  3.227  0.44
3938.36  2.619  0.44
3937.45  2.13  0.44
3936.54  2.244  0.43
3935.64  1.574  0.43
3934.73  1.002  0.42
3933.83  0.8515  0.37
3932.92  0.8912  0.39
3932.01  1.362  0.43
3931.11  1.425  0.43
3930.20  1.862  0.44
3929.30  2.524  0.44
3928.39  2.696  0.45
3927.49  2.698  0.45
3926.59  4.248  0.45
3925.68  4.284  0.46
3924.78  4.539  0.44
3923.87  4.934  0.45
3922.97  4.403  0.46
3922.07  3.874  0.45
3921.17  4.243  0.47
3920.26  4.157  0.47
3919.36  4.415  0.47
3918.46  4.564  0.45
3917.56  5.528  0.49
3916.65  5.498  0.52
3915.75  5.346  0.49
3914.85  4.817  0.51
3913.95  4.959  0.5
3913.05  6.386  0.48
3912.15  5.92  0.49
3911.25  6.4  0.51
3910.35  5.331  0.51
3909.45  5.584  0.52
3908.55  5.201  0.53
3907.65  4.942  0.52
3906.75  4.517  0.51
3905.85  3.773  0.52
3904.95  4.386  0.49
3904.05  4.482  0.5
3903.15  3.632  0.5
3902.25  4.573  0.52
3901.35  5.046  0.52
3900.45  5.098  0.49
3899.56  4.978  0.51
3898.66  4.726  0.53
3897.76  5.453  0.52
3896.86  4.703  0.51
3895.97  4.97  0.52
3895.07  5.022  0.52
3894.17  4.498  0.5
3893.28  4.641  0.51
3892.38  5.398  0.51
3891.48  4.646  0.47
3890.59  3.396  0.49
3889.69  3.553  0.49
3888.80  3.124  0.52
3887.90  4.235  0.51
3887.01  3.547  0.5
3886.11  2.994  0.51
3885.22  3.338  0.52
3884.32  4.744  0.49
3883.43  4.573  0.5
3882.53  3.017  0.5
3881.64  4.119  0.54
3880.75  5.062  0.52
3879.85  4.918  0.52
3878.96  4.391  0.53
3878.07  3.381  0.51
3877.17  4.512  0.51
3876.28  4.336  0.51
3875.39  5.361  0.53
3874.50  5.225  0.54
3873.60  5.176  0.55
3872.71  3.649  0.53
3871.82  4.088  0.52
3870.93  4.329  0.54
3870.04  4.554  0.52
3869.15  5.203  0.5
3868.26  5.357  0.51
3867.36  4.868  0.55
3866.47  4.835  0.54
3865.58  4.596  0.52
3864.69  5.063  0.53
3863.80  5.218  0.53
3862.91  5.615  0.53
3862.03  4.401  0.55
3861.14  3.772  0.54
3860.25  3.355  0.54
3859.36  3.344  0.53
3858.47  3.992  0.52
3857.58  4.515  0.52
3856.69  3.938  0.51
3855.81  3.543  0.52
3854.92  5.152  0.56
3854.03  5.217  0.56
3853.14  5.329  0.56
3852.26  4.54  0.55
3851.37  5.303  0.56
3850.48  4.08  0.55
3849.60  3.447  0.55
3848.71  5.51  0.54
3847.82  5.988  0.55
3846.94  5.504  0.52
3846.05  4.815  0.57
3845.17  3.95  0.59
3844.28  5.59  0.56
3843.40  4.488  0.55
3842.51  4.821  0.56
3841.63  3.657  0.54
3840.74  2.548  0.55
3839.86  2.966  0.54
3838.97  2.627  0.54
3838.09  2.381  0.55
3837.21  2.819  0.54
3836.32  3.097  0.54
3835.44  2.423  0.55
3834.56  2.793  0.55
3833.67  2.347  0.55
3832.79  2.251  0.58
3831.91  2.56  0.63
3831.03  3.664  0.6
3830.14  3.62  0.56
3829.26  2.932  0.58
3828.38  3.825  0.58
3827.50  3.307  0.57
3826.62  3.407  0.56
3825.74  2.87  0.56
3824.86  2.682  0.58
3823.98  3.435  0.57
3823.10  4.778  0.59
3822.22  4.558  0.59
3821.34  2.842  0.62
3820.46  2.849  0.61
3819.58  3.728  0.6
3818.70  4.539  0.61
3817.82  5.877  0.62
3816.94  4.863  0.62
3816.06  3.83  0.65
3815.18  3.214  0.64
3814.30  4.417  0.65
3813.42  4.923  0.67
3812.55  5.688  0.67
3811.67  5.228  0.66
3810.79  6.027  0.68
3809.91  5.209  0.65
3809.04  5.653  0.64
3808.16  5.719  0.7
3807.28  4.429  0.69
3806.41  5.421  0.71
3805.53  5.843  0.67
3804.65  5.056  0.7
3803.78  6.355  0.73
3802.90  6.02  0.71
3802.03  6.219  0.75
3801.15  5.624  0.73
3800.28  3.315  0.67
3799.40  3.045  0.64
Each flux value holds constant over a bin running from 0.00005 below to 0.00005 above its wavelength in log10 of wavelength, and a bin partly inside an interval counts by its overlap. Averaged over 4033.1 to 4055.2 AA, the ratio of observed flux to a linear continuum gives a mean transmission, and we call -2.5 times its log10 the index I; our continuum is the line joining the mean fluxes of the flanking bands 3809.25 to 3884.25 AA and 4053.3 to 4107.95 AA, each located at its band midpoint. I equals -0.07 mag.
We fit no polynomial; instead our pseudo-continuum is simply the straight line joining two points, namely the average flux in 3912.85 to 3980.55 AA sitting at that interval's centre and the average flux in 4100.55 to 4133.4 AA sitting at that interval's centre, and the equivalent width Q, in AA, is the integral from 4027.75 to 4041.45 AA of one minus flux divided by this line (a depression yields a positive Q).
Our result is -3.23 AA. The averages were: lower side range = 3.66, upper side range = 6.13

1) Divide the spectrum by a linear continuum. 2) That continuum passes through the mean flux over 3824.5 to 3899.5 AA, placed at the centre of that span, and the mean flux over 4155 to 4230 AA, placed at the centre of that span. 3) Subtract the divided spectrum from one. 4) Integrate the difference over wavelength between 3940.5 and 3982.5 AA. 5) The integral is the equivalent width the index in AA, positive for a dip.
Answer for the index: 7.51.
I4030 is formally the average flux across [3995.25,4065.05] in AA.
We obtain 6.07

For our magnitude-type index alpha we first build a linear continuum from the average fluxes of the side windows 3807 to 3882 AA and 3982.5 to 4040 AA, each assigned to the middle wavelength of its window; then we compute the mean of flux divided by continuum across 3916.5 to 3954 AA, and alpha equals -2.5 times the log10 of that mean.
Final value 0.44 mag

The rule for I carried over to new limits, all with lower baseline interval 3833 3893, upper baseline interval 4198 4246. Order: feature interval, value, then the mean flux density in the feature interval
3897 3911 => -0.09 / 4.8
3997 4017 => -0.24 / 6.19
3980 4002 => -0.22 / 6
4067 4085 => -0.11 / 5.91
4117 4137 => -0.13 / 6.32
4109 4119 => -0.20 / 6.62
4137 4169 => -0.12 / 6.43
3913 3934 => 0.20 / 3.76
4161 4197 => -0.08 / 6.31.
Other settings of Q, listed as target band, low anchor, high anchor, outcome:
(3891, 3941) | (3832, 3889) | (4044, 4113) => 5.7 AA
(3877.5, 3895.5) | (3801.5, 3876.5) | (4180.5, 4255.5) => 1.7 AA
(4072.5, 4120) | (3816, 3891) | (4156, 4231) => -4.2 AA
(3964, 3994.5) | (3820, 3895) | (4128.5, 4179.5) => 3.5 AA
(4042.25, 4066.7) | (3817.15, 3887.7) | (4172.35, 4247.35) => -2.6 AA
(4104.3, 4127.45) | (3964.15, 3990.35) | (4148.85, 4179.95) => -2.6 AA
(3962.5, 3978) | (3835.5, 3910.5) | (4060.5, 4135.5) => 7.1 AA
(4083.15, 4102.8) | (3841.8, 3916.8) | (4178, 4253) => -1.4 AA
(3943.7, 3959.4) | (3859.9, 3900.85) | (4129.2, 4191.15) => 0.9 AA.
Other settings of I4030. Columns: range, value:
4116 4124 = 6.28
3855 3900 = 4.41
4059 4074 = 5.97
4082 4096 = 6.42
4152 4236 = 6.2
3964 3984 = 3.6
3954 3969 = 3.51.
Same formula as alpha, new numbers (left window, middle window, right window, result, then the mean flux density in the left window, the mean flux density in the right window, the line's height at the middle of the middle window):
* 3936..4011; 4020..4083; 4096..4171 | -0.11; 4.64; 6.26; 5.43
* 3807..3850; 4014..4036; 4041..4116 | -0.11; 3.97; 5.97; 5.55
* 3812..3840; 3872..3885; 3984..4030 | -0.04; 3.51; 6.2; 4.29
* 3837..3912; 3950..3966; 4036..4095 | 0.21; 4.46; 6.04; 5.15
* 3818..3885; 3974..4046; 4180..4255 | -0.20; 4.09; 6.15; 4.98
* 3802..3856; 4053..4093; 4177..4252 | -0.10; 4.23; 6.17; 5.46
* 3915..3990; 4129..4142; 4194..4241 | -0.20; 3.88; 6.07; 5.39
